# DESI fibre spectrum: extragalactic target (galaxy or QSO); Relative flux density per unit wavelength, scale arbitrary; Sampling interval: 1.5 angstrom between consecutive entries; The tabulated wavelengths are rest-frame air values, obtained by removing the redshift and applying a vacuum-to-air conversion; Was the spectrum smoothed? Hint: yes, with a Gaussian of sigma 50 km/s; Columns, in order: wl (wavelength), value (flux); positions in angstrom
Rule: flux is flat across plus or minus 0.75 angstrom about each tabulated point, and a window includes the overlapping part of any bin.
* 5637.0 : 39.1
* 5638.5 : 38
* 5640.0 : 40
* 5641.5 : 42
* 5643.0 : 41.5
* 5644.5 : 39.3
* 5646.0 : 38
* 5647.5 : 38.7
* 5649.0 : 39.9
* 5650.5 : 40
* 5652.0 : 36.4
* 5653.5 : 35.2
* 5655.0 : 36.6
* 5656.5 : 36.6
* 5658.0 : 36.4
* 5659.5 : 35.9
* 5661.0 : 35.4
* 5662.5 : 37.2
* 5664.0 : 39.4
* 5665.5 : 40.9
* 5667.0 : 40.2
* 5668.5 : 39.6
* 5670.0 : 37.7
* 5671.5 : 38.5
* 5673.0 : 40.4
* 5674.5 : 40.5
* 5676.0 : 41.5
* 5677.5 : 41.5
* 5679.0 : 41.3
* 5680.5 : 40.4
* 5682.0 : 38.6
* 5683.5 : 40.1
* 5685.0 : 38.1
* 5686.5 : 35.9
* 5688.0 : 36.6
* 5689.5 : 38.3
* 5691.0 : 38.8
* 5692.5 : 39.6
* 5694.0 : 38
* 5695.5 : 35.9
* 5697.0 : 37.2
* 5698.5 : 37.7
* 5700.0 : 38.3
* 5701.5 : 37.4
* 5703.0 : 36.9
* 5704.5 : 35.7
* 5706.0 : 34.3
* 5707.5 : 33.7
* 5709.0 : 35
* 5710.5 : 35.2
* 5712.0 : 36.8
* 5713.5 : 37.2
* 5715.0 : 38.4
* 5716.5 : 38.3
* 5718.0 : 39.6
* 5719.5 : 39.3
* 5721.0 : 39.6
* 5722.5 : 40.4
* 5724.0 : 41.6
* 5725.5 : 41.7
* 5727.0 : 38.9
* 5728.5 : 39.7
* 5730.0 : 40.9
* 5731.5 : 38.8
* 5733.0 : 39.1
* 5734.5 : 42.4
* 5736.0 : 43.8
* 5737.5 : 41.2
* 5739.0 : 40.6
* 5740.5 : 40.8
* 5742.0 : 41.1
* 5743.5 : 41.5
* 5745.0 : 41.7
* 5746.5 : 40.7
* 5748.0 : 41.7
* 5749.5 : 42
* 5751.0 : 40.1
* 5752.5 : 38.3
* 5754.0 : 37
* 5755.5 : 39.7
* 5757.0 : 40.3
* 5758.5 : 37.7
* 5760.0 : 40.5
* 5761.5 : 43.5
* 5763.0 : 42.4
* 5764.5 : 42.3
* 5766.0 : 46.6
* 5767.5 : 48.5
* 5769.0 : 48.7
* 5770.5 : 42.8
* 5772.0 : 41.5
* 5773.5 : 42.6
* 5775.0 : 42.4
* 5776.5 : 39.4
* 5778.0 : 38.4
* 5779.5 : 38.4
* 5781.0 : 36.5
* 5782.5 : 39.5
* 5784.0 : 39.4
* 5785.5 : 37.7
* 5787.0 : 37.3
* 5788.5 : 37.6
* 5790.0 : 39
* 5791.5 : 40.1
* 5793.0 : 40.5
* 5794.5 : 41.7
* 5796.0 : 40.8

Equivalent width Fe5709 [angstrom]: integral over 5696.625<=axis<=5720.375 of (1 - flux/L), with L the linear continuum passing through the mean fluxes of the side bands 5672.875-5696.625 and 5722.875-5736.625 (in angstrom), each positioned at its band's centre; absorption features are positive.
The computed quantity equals 1.8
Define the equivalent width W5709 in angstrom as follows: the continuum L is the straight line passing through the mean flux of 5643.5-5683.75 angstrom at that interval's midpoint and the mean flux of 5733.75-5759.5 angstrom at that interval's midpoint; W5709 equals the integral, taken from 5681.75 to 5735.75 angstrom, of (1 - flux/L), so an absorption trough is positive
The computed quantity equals 2.12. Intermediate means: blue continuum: 38.7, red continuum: 40.6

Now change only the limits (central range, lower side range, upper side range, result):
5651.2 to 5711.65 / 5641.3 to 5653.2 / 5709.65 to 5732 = 2.0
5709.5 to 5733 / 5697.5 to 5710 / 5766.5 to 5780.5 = -0.8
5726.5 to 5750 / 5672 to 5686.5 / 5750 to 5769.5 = 0.3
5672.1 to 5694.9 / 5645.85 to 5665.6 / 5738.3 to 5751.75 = -0.4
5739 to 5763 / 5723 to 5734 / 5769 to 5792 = -0.3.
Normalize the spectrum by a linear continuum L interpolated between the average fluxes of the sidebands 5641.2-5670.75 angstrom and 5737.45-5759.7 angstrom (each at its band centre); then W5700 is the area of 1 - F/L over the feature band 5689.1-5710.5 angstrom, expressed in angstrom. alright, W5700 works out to 1.3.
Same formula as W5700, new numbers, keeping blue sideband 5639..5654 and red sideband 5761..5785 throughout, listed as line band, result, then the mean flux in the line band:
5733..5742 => -0.06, 41.5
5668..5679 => -0.08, 40.1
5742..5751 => 0.01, 41.4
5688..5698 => 0.58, 37.9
